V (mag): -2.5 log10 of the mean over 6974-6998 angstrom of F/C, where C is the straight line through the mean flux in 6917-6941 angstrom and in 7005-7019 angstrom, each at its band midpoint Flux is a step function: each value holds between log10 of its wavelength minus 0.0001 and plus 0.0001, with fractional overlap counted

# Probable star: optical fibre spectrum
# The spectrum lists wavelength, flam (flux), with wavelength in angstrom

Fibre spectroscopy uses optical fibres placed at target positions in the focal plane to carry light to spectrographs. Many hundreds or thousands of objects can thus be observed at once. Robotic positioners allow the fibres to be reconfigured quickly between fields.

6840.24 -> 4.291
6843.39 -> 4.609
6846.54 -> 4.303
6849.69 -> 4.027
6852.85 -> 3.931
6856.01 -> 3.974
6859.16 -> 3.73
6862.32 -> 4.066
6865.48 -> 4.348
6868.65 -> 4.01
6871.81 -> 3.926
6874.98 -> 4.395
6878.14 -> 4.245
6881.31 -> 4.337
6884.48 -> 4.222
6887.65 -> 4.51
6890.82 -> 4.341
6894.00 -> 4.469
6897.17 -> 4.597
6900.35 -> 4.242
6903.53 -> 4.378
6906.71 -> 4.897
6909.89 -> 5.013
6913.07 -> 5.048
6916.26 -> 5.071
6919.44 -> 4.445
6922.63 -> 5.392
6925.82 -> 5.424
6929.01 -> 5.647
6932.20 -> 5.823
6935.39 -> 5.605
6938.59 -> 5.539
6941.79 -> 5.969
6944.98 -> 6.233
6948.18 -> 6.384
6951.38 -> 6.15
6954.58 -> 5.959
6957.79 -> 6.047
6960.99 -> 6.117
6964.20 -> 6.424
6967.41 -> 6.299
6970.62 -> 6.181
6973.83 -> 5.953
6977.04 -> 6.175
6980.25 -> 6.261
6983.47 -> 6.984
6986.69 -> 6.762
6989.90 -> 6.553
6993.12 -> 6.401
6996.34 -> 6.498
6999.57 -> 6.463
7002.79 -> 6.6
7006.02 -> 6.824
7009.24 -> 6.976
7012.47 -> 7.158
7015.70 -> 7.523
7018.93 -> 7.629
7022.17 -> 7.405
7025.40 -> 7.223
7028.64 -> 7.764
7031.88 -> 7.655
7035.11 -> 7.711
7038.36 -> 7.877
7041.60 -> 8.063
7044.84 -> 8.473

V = 0.025 mag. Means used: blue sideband 5.42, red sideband 7.2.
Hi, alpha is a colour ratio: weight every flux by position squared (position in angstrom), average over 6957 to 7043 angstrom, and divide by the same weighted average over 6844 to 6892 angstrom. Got 1.72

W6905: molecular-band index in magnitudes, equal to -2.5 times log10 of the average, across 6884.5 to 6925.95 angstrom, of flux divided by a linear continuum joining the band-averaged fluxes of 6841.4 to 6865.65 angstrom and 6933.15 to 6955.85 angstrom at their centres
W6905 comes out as 0.10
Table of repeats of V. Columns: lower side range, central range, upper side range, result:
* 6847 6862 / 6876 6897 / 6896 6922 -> 0.011 mag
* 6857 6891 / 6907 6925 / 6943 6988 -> 0.029 mag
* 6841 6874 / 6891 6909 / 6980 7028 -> 0.092 mag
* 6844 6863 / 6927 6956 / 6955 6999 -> -0.044 mag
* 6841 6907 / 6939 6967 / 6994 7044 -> -0.042 mag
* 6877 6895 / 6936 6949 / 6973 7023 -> -0.076 mag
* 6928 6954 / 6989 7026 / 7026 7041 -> 0.045 mag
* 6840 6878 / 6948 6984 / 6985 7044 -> 0.003 mag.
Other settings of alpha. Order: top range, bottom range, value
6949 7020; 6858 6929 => 1.48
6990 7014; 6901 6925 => 1.41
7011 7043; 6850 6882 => 1.95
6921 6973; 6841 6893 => 1.45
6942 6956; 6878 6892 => 1.45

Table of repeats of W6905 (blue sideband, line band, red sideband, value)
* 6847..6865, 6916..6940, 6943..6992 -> 0.02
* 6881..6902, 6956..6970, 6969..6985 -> -0.04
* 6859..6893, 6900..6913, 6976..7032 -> 0.03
